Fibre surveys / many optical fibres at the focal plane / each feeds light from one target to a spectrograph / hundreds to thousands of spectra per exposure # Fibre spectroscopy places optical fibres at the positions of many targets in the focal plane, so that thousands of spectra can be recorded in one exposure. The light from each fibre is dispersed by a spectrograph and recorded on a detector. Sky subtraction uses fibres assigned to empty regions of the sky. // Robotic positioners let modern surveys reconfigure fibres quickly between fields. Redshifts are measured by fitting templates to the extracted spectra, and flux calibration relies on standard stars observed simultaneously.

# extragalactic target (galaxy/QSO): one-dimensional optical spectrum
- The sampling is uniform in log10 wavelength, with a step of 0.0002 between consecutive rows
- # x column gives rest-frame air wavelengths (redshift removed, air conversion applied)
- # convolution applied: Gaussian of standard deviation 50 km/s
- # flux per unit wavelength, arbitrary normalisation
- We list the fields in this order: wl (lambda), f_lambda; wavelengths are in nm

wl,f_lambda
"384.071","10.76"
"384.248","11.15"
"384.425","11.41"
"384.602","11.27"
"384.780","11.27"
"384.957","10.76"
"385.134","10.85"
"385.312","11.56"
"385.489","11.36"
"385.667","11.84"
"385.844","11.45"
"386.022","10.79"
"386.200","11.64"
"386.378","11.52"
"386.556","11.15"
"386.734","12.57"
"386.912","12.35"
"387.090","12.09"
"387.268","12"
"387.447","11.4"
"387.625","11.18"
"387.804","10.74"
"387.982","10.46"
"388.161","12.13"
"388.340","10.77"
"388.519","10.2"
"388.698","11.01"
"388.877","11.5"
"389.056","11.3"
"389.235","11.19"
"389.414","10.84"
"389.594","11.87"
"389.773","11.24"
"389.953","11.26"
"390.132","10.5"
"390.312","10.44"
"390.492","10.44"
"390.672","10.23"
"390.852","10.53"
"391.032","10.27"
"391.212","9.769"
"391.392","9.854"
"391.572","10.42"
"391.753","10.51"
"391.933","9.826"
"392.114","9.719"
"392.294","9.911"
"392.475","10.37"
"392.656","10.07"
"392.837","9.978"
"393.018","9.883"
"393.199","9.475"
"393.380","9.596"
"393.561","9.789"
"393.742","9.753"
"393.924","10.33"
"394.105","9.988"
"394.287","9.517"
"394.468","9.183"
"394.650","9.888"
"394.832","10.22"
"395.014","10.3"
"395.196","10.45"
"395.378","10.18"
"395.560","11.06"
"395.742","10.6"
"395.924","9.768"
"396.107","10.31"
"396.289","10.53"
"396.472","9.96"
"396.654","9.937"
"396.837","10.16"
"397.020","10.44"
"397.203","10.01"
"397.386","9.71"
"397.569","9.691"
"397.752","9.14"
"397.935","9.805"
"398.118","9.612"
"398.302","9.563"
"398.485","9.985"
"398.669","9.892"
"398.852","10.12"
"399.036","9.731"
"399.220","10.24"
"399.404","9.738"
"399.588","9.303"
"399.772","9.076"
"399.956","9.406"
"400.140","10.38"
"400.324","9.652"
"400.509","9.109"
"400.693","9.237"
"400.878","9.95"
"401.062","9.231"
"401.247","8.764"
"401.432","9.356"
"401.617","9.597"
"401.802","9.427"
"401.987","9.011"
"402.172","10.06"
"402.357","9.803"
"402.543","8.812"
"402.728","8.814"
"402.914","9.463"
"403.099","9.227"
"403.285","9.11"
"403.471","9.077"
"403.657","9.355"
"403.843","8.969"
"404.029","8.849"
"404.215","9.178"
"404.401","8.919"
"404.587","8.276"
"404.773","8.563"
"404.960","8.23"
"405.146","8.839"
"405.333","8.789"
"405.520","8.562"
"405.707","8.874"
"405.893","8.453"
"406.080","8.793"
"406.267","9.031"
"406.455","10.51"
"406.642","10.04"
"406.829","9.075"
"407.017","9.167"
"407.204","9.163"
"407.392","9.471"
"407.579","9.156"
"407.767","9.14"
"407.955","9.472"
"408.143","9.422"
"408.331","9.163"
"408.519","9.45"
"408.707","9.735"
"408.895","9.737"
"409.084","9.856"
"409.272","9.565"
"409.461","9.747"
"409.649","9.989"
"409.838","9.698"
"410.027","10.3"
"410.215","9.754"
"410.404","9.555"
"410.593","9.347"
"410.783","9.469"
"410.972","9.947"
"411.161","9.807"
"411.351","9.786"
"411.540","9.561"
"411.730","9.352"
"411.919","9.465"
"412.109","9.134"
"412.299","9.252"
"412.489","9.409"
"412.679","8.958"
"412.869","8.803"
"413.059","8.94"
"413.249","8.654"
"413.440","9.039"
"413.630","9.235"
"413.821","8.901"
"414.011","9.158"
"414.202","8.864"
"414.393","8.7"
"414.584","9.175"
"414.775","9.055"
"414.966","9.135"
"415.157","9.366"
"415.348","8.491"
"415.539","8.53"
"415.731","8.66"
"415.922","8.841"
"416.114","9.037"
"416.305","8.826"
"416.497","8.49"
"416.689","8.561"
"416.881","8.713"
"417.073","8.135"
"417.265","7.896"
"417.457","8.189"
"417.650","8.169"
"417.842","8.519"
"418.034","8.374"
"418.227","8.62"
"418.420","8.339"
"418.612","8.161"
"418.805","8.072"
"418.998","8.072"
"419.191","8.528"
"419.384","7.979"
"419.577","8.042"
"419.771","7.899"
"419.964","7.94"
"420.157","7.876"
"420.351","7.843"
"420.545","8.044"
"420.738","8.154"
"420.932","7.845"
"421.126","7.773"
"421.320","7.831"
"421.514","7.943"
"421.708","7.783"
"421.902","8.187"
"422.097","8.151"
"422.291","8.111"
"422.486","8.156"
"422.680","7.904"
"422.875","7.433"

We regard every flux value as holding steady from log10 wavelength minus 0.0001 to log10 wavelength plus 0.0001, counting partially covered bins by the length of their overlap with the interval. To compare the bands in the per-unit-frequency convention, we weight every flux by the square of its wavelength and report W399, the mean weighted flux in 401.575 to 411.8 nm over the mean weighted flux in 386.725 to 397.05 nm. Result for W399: 1.0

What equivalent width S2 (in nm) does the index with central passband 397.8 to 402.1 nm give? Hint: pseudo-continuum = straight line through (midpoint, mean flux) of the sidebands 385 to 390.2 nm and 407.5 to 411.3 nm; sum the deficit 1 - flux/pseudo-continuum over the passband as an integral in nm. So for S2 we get 0.33 nm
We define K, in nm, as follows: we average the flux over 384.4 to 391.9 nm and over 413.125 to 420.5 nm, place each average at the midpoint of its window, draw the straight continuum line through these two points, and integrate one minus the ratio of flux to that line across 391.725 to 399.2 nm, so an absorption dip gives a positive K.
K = 0.32 nm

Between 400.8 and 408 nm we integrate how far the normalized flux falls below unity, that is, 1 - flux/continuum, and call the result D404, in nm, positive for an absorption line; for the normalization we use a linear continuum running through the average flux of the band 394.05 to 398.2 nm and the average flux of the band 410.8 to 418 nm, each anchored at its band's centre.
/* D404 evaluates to 0.30 nm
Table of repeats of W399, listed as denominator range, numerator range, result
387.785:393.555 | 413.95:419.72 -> 0.93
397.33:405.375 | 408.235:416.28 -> 1.05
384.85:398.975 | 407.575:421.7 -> 0.94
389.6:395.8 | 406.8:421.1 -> 0.97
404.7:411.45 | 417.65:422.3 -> 0.91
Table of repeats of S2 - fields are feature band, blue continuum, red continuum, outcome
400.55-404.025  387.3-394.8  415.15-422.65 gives 0.098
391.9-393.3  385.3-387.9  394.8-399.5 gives 0.104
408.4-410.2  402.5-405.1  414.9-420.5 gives -0.221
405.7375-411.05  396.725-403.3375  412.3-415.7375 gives -0.168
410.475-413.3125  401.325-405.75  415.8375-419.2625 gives -0.217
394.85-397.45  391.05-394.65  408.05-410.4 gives -0.103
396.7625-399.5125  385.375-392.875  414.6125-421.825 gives 0.073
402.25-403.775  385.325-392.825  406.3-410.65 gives 0.115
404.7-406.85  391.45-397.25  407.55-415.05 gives 0.138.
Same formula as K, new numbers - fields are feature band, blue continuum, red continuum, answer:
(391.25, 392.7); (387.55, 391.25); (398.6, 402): 0.07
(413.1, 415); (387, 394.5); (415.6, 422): -0.08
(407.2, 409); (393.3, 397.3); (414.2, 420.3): -0.05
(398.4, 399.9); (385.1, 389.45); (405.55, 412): 0.08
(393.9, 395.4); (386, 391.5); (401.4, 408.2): 0.05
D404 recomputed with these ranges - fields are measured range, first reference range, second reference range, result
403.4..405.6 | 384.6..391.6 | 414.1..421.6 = 0.184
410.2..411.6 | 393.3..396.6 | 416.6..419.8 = -0.130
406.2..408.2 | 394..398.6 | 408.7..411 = 0.074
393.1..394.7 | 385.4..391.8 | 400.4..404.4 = 0.101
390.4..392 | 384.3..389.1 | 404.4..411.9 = 0.106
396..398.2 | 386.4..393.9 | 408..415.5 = 0.069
